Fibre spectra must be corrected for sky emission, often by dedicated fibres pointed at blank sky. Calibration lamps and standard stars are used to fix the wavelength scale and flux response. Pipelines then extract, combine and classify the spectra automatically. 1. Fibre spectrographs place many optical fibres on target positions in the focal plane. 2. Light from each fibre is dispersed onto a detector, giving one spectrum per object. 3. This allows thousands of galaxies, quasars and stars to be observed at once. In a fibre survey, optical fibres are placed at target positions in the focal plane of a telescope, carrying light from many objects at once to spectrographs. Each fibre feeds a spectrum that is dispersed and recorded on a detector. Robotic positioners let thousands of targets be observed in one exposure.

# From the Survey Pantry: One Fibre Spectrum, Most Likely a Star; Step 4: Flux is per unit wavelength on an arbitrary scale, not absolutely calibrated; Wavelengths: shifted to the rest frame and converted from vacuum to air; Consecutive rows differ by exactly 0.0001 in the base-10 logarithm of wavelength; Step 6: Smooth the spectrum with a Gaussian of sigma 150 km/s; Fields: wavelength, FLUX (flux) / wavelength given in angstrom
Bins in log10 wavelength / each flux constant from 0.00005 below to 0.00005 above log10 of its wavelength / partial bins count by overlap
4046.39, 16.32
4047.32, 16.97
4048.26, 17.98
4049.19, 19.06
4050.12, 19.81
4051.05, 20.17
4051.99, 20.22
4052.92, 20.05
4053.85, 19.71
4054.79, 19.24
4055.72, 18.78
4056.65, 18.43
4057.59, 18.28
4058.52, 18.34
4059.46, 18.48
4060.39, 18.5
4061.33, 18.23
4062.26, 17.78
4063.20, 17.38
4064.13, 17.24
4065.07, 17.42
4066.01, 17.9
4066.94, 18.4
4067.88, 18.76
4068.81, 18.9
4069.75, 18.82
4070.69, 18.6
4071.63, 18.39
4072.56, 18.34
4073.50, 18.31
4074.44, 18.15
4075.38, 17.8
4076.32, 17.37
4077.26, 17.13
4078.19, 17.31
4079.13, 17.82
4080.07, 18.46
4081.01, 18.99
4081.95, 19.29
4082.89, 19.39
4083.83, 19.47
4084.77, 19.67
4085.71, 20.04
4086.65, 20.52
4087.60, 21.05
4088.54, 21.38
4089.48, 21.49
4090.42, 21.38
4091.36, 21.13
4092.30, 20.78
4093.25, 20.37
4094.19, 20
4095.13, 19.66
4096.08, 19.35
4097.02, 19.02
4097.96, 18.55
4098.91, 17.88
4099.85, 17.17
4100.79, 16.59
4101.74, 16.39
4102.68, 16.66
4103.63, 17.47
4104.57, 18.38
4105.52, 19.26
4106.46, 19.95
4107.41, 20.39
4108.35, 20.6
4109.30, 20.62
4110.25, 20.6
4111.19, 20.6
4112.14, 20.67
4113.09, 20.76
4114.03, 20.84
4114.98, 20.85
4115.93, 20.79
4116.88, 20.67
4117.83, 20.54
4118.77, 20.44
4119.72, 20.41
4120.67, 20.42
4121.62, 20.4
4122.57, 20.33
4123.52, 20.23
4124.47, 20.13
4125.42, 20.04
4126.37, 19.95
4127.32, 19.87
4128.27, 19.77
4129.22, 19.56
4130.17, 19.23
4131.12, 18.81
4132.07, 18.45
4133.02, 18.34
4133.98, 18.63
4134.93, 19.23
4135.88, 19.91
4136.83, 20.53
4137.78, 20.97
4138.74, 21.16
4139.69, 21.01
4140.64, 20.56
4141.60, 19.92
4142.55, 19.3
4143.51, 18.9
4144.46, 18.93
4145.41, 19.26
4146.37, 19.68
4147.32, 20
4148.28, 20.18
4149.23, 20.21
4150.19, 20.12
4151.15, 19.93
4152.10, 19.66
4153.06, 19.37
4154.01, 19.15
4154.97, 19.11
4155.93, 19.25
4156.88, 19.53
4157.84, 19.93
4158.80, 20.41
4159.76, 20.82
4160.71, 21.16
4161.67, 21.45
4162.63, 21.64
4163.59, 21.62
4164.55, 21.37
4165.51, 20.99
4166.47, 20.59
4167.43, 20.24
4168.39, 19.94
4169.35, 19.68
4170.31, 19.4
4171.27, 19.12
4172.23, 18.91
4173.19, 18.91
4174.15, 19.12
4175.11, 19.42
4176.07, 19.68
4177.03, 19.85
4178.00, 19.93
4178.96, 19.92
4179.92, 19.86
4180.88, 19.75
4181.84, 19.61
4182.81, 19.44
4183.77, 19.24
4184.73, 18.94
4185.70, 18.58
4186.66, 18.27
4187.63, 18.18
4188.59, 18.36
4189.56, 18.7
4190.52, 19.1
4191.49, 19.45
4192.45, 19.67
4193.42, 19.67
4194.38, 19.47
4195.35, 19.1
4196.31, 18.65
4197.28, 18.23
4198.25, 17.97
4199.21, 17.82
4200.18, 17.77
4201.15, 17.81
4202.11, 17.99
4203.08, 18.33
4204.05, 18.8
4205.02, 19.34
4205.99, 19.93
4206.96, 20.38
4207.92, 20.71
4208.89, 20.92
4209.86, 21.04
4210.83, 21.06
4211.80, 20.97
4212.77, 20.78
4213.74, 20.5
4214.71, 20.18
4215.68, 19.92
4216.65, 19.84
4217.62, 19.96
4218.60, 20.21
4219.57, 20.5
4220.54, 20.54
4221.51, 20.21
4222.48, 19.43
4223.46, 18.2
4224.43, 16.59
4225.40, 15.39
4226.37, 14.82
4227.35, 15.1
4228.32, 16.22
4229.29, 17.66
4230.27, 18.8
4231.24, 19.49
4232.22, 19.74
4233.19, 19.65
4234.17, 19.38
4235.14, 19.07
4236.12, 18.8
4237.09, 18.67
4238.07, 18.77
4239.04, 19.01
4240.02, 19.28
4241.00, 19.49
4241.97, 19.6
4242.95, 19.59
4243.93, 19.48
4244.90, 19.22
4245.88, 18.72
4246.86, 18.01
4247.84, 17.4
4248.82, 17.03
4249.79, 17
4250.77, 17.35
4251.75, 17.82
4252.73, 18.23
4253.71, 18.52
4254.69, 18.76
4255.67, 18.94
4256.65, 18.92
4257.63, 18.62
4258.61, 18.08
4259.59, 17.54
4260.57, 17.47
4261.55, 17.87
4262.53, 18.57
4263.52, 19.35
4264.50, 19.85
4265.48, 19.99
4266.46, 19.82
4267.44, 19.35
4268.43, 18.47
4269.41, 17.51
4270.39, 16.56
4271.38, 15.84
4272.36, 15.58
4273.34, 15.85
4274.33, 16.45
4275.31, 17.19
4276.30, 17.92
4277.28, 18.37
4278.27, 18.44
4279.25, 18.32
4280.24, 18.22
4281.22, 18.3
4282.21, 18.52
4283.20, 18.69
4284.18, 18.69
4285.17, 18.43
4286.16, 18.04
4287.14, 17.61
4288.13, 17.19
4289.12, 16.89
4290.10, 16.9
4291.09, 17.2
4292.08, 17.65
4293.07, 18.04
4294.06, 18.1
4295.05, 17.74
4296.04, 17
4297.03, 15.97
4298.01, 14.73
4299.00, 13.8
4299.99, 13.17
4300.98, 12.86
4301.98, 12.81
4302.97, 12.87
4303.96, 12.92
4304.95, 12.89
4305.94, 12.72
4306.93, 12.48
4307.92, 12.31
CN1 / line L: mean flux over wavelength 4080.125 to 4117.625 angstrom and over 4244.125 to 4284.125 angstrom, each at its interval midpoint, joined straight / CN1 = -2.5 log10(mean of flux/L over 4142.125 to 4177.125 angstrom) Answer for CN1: -0.05 mag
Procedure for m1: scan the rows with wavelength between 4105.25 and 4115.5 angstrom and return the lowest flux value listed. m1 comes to 19.26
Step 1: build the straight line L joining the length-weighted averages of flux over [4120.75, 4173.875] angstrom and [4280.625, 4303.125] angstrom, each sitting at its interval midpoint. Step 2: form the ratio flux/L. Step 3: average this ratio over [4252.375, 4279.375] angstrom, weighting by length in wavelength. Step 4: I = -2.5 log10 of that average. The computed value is -0.05 mag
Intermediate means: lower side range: 19.9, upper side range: 16.6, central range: 18.1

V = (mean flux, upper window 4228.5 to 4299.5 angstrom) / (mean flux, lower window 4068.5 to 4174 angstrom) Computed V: 0.9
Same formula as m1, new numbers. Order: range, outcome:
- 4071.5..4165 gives 16.39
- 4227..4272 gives 15.1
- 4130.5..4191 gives 18.18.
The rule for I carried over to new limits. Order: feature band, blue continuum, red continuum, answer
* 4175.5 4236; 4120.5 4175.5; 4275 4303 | -0.024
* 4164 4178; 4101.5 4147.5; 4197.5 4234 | -0.021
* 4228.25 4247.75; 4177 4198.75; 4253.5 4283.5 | -0.027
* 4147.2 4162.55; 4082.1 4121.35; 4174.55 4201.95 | -0.041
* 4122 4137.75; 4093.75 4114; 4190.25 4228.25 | -0.028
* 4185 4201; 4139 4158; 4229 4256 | 0.033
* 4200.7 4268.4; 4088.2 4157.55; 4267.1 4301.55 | -0.058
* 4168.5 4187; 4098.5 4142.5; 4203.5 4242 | 0.003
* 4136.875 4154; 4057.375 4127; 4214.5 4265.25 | -0.052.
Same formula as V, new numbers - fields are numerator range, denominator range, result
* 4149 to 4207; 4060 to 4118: 1.02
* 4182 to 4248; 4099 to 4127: 0.96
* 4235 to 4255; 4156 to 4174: 0.92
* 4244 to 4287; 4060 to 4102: 0.96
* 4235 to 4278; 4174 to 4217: 0.94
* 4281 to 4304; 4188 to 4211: 0.86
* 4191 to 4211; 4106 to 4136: 0.96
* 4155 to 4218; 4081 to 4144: 0.99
